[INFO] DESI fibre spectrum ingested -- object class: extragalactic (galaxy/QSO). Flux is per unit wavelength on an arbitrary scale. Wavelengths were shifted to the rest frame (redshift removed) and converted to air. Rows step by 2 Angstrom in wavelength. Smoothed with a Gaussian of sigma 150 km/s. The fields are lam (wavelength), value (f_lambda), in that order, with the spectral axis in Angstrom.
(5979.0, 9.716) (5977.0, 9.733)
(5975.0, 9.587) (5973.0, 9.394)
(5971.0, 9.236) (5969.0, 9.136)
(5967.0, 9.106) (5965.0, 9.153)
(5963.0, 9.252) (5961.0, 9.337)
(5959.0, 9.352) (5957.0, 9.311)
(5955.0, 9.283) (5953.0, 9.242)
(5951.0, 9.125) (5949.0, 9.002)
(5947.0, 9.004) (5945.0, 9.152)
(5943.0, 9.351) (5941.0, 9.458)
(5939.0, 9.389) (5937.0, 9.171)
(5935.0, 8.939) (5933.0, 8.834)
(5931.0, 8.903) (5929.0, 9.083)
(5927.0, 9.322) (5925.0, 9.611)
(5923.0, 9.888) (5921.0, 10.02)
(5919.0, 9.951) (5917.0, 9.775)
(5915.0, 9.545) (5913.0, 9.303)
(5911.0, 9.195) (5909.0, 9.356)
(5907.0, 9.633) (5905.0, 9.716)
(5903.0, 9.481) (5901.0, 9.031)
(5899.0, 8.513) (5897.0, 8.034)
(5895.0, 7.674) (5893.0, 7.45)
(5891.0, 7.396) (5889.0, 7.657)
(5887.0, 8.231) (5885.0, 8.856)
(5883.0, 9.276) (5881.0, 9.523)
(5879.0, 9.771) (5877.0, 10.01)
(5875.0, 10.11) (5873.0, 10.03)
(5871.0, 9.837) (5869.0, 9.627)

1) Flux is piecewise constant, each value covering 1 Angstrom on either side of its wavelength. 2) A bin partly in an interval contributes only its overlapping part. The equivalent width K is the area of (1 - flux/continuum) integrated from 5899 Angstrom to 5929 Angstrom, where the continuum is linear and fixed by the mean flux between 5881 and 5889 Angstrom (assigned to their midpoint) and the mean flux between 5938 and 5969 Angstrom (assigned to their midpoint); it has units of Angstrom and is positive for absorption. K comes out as -1.9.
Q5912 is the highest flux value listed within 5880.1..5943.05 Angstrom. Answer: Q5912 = 10.02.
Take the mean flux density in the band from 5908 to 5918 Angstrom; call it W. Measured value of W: 9.43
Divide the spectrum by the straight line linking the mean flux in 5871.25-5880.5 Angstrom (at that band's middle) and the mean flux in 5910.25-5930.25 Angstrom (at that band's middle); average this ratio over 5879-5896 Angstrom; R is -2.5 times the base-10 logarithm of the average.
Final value 0.18 mag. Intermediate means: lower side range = 9.94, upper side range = 9.57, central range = 8.35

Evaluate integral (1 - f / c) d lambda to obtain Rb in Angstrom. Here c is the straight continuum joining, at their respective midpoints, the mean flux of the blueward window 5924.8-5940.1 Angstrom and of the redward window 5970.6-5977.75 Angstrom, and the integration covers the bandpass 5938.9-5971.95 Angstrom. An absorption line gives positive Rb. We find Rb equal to 0.4 Angstrom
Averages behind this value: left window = 9.13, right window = 9.5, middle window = 9.22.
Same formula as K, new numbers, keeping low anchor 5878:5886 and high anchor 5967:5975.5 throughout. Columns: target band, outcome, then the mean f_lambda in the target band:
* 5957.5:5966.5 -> 0.0 Angstrom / 9.27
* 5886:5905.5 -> 2.2 Angstrom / 8.28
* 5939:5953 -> 0.2 Angstrom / 9.2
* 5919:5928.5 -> -0.4 Angstrom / 9.7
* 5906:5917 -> -0.1 Angstrom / 9.44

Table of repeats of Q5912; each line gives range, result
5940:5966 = 9.458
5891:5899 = 8.513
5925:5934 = 9.611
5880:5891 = 9.523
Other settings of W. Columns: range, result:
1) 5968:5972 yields 9.19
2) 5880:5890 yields 8.71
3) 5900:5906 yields 9.41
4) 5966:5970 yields 9.12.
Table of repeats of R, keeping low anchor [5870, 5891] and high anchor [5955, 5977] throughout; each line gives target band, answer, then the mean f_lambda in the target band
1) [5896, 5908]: 0.02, 9.07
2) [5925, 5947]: 0.01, 9.17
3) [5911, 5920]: -0.04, 9.59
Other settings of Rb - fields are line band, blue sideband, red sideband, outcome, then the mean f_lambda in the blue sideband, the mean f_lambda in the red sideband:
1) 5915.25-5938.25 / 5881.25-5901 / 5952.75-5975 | -1.80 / 8.22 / 9.27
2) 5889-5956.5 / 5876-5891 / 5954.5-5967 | 0.08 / 8.94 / 9.27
